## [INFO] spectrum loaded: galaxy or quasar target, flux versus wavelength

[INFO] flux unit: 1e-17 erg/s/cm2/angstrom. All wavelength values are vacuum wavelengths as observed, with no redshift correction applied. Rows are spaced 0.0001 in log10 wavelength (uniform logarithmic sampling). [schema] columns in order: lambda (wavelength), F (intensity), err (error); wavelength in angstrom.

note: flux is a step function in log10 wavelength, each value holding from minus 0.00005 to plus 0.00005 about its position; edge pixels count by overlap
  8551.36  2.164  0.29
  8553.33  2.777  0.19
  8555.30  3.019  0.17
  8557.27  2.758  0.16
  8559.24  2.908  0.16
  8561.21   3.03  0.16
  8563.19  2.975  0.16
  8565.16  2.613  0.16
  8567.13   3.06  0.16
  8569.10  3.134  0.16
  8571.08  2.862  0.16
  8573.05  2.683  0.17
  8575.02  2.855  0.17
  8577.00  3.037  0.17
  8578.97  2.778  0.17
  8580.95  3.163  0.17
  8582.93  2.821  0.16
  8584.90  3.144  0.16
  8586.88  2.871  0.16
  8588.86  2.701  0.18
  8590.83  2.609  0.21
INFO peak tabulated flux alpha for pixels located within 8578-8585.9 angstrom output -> 3.163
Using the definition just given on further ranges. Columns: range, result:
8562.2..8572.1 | 3.134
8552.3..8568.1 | 3.06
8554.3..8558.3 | 3.019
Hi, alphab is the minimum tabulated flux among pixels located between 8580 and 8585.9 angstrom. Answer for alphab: 2.821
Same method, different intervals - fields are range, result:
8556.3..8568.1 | 2.613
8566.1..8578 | 2.683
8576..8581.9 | 2.778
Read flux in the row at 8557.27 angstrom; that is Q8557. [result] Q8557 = 2.758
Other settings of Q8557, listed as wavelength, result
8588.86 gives 2.701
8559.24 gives 2.908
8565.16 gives 2.613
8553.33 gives 2.777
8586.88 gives 2.871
